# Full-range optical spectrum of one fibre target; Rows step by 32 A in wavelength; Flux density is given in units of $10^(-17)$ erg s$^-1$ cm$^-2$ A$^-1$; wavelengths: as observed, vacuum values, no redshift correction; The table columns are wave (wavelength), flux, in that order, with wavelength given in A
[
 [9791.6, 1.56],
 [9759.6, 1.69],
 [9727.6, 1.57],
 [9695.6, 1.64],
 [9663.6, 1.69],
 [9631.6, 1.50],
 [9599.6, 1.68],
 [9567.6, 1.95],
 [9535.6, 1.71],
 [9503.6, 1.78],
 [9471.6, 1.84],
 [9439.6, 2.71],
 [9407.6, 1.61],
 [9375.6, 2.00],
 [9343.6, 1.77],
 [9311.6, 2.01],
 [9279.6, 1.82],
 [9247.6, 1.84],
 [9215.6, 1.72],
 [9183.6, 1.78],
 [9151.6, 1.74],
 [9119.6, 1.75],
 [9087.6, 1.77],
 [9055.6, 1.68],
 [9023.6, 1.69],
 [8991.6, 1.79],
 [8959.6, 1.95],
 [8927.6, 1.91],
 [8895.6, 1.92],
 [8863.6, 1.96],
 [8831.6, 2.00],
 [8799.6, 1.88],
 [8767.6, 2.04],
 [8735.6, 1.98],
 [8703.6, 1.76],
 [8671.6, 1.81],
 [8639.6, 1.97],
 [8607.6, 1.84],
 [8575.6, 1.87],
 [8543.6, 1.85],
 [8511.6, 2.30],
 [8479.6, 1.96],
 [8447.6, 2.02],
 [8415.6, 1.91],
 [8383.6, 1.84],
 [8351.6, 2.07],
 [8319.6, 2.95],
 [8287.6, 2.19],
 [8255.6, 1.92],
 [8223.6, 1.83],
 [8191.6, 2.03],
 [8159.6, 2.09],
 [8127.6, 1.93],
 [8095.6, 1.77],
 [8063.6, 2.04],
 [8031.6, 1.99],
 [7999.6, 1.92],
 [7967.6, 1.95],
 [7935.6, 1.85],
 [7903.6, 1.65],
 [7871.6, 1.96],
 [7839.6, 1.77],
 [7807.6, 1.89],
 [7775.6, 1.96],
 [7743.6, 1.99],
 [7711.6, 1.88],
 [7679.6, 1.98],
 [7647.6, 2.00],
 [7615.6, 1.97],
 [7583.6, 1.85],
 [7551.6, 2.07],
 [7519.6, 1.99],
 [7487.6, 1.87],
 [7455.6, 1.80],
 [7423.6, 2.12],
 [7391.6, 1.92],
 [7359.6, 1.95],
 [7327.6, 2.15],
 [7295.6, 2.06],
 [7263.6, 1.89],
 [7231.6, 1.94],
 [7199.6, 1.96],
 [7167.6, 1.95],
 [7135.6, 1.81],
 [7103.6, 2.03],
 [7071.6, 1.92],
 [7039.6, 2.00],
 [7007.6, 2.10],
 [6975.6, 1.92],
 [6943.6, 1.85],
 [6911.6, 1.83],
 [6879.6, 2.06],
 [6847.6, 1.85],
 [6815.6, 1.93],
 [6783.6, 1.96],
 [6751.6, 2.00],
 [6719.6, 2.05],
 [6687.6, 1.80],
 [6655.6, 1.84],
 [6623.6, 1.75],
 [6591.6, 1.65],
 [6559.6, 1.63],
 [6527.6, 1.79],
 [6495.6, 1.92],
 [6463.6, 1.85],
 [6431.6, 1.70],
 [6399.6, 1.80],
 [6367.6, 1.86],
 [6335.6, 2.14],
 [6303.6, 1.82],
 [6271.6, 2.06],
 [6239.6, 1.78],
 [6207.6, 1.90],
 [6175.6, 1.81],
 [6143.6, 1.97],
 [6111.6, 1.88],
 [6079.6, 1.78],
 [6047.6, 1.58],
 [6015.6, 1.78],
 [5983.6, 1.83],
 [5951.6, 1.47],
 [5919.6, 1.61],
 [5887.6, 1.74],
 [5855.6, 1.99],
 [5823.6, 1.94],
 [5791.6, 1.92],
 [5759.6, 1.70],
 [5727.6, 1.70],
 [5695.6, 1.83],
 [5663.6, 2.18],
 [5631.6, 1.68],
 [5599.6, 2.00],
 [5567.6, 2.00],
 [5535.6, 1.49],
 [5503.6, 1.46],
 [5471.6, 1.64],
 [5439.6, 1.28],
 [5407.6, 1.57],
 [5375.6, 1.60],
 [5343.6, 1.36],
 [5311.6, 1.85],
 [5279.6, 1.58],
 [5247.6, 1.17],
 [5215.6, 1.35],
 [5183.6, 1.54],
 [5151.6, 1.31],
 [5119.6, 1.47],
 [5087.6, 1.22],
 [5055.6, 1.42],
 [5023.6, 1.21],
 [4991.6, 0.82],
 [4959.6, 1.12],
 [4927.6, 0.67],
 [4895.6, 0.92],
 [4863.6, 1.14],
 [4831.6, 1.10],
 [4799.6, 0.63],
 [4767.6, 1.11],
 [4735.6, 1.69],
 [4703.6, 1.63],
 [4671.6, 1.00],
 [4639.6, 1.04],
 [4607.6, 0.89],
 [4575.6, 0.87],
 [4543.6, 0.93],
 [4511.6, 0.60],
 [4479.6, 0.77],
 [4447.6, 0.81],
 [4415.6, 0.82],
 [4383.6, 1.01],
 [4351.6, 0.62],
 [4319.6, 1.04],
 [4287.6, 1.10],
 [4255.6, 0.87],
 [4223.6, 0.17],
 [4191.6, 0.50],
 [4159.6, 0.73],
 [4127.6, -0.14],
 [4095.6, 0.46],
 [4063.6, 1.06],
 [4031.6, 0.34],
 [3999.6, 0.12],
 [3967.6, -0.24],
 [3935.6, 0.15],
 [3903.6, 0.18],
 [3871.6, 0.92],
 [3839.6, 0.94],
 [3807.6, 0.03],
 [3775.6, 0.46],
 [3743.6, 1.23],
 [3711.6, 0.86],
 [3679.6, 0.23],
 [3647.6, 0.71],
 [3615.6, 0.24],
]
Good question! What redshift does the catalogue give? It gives 0.27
